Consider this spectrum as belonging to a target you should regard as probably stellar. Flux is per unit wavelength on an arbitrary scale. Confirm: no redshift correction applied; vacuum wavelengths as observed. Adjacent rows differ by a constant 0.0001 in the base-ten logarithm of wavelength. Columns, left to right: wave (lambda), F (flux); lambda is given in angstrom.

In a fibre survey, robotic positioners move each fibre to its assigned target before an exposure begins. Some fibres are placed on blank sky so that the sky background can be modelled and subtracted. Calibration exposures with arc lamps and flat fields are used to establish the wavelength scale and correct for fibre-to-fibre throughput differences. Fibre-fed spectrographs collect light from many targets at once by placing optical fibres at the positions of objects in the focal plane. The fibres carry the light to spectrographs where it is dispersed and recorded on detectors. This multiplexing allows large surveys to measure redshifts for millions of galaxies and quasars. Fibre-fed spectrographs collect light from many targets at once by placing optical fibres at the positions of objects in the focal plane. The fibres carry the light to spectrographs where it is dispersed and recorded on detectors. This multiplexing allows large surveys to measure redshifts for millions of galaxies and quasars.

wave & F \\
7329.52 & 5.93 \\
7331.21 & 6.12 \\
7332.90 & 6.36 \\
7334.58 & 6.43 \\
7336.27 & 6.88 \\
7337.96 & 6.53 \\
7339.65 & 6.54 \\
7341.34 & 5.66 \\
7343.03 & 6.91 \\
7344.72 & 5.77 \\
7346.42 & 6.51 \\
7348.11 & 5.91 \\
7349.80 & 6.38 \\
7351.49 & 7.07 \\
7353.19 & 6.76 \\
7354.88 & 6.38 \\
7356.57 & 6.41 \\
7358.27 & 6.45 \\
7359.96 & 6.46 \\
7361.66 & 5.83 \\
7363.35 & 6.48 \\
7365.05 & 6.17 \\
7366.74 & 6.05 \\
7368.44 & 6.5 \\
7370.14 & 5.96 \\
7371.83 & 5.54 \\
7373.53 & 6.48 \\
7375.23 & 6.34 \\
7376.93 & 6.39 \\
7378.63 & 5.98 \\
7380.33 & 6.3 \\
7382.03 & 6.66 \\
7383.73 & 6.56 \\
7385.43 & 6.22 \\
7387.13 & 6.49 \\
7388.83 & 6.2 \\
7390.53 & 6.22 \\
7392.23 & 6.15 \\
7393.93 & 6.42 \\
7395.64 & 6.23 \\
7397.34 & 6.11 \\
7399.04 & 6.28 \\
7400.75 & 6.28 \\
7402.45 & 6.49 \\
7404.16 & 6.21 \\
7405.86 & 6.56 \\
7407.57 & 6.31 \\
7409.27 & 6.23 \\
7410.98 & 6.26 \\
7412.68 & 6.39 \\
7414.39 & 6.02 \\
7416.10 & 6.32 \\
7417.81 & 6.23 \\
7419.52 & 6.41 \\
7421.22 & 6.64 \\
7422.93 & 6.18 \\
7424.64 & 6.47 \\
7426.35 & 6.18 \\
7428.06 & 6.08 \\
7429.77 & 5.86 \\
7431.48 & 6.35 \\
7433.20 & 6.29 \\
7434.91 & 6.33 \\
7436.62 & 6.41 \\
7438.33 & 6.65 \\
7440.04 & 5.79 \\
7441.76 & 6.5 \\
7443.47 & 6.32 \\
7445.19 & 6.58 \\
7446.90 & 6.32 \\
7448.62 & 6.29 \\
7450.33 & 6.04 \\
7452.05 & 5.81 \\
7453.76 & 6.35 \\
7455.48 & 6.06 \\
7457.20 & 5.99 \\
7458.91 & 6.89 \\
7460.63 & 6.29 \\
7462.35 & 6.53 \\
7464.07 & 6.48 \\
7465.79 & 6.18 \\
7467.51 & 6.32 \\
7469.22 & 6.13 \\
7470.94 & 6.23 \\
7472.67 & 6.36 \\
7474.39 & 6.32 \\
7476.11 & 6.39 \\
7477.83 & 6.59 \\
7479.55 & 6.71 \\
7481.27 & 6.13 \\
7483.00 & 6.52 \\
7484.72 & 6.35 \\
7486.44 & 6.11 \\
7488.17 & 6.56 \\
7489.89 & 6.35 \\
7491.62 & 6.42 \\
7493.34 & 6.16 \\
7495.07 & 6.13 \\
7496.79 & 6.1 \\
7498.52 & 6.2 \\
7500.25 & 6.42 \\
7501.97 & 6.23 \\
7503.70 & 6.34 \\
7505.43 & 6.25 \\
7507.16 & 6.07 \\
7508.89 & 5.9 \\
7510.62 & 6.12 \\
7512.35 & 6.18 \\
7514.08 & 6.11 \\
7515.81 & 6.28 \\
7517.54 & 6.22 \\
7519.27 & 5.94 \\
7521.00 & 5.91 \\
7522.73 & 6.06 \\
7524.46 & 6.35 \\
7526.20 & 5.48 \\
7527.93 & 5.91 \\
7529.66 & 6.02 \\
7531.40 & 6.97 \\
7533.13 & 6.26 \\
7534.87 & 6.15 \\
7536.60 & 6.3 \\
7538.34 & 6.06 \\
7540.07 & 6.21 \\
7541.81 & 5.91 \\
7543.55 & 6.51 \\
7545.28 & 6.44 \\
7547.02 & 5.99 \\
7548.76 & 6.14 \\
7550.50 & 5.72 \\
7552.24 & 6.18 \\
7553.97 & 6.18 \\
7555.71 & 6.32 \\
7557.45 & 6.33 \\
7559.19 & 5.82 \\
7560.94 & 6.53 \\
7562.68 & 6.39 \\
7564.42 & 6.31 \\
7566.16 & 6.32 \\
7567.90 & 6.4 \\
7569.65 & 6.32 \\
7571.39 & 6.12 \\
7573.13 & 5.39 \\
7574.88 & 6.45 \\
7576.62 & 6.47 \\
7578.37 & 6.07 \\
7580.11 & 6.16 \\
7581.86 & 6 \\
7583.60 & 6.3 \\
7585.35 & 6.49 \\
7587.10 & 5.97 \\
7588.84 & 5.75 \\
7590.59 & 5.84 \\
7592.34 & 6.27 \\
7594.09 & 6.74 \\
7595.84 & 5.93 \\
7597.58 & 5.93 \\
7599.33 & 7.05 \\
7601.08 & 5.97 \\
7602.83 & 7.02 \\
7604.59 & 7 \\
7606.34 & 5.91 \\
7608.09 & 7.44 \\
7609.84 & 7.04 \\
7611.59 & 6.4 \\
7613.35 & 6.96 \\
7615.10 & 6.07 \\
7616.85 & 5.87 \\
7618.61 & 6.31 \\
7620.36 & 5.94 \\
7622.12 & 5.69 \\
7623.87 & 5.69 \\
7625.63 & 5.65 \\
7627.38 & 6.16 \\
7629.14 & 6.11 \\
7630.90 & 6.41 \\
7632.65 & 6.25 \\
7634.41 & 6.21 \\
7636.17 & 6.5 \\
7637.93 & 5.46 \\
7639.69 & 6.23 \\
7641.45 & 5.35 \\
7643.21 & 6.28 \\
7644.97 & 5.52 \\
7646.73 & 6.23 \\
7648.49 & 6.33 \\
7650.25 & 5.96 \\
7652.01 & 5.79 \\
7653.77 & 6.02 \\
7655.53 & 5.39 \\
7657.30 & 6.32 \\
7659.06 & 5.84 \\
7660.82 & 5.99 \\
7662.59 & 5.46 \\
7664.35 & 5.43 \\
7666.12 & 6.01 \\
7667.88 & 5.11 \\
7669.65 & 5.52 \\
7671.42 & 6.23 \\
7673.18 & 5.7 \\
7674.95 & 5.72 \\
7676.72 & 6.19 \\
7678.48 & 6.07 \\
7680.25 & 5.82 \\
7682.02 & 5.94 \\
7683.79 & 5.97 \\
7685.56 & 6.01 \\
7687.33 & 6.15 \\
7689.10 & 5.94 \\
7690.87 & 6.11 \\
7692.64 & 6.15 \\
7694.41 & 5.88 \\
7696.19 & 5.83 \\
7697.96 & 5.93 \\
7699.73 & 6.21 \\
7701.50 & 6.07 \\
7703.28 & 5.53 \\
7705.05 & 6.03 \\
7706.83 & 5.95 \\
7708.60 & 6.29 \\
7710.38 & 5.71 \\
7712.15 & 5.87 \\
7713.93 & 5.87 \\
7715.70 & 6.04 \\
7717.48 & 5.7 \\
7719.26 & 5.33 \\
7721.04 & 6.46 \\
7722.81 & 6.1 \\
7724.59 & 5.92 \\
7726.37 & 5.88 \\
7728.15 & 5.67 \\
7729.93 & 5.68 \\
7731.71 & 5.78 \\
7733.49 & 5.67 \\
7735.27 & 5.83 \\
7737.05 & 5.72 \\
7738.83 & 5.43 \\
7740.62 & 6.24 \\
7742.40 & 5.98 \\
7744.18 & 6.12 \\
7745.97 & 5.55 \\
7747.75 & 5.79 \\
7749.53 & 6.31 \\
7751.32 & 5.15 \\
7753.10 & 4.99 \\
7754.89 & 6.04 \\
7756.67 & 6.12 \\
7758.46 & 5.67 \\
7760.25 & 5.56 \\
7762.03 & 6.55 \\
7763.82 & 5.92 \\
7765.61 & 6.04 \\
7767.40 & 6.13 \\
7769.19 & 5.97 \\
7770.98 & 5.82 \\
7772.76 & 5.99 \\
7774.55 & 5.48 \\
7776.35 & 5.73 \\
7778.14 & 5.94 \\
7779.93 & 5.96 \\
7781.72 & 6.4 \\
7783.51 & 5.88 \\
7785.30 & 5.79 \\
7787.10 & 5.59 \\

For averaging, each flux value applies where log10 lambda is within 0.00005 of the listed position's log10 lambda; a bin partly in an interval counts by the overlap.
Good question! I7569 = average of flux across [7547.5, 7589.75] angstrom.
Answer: 6.17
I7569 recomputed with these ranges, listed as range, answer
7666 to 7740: 5.88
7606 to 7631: 6.24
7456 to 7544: 6.24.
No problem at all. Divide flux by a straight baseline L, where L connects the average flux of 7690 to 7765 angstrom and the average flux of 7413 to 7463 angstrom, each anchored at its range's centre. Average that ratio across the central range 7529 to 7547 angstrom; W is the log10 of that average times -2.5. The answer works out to -0.023 mag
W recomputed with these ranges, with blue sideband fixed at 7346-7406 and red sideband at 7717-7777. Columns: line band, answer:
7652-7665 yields 0.030 mag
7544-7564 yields -0.020 mag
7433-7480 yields -0.020 mag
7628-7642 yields -0.018 mag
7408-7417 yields 0.003 mag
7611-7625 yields -0.018 mag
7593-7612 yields -0.098 mag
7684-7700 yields -0.020 mag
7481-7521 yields -0.011 mag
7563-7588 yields -0.026 mag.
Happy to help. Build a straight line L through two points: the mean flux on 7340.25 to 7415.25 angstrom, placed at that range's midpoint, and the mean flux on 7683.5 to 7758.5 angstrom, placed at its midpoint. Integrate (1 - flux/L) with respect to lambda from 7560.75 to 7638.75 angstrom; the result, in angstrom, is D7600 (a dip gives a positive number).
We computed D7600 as -2.9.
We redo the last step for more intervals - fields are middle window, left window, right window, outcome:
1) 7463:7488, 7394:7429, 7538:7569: -0.38 angstrom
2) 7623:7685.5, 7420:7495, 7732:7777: 0.86 angstrom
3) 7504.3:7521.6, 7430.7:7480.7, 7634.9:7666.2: 0.27 angstrom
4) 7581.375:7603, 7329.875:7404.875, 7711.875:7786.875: -0.66 angstrom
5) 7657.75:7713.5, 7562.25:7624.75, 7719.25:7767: 1.06 angstrom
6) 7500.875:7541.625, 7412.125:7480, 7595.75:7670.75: 0.49 angstrom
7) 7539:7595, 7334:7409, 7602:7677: -0.51 angstrom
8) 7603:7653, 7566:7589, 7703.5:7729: -0.90 angstrom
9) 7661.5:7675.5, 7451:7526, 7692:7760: 0.70 angstrom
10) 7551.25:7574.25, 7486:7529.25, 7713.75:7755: -0.52 angstrom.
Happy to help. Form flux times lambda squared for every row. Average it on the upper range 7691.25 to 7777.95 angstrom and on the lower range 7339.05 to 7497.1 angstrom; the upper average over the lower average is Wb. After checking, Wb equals 1.01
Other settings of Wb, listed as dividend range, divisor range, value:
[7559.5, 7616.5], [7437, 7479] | 1.04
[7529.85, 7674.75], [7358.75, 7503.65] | 1.02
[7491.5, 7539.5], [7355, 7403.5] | 1.02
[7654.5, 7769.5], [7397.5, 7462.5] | 1.01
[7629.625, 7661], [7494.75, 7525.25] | 1.01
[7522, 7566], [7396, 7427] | 1.02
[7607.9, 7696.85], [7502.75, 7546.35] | 1.01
